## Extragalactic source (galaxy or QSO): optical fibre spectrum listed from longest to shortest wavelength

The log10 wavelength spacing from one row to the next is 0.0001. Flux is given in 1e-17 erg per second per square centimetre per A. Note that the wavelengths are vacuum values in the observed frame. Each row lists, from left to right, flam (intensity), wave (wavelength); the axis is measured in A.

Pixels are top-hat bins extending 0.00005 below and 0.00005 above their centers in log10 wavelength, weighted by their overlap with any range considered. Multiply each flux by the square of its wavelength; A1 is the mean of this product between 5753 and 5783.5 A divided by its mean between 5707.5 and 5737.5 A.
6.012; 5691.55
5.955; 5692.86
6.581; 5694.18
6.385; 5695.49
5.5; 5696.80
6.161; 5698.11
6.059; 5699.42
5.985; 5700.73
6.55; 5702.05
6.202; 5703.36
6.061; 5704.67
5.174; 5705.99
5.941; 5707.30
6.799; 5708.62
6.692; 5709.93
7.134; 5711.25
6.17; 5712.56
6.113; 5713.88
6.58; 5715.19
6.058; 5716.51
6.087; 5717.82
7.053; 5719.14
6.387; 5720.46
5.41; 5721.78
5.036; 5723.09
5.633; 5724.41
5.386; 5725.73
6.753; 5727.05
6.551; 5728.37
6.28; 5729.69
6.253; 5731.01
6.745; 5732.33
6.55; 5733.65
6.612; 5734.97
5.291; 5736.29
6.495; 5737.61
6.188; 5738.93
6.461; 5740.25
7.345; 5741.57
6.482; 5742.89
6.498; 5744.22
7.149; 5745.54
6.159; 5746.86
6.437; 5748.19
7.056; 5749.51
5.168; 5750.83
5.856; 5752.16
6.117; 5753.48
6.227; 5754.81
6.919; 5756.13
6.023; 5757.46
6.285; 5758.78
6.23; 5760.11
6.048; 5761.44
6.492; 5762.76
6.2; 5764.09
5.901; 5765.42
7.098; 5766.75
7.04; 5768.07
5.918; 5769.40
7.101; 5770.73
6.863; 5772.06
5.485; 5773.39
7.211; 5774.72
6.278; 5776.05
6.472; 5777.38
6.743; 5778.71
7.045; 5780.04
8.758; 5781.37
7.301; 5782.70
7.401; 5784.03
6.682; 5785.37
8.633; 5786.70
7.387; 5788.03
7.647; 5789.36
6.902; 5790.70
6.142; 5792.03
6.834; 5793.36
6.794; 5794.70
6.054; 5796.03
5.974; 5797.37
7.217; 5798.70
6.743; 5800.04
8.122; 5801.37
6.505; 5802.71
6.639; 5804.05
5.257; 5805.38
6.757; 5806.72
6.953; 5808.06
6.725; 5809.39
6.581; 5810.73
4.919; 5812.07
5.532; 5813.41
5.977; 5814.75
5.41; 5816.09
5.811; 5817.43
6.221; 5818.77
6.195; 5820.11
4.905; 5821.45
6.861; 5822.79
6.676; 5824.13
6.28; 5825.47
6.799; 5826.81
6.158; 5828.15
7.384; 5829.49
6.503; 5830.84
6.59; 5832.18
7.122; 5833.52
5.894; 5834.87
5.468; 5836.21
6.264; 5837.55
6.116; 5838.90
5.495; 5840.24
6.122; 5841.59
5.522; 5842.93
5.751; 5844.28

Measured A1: 1.1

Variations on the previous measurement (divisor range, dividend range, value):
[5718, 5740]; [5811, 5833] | 1.03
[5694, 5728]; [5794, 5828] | 1.06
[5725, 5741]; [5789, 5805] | 1.10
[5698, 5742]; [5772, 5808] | 1.13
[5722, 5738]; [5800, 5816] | 1.07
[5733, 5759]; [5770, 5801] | 1.11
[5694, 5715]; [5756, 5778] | 1.06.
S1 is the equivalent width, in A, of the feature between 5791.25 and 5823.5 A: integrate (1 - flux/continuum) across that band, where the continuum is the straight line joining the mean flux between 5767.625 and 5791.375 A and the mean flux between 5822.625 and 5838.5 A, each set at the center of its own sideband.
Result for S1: 2.1 A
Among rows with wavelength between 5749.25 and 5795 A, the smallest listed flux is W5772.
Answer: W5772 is 5.168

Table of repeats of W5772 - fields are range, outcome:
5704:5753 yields 5.036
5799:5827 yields 4.905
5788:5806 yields 5.257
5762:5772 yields 5.901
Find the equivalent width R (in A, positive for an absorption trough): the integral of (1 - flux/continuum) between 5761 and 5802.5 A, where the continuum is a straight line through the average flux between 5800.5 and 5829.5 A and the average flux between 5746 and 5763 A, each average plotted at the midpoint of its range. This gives -3.96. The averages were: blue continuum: 6.24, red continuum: 6.28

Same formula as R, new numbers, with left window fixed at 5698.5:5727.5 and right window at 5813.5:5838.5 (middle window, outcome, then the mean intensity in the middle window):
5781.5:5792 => -2.05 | 7.41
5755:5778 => -0.95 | 6.44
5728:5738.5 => -0.30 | 6.34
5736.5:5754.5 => -0.63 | 6.38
